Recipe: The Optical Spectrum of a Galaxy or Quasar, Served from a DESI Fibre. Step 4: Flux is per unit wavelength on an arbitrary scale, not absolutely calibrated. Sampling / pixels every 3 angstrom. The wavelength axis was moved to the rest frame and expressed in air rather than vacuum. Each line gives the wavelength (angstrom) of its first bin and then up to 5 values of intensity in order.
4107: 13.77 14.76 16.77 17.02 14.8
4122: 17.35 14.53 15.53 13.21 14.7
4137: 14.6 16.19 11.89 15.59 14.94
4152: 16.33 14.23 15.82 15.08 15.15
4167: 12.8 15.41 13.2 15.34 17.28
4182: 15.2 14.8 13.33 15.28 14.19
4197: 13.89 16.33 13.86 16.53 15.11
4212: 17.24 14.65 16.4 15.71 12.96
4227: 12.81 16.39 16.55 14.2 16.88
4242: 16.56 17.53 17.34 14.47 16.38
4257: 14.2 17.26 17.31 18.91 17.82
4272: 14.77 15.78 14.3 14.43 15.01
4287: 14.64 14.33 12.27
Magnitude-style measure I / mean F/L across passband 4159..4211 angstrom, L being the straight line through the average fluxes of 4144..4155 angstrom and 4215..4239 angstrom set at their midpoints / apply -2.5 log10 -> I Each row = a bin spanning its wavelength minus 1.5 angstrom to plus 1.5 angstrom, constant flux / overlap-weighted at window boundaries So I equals 0.02 mag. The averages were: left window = 15.3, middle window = 14.9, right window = 15.1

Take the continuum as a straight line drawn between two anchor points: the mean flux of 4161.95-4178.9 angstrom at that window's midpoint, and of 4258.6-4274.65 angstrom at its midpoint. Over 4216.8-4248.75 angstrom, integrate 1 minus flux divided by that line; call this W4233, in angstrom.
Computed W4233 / 1.1 angstrom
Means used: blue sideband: 14.6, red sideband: 17.1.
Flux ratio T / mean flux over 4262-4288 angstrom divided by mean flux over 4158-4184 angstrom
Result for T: 1.06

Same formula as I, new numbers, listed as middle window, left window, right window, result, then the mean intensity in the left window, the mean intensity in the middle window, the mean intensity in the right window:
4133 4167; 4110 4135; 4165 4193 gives 0.017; 15.5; 14.9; 14.7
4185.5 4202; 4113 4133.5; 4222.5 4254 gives 0.069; 15.5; 14.6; 15.6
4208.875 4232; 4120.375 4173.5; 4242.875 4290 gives 0.024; 14.8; 15.2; 16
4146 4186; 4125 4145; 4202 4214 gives -0.008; 14.4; 15.1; 15.7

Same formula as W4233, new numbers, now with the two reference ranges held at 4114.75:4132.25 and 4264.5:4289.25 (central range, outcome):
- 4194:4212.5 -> 0.30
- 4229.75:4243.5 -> -0.43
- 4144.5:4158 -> 0.11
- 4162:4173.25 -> 0.87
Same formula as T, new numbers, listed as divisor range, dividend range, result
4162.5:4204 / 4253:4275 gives 1.13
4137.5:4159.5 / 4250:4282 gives 1.07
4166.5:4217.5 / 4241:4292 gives 1.06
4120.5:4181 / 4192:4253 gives 1.04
